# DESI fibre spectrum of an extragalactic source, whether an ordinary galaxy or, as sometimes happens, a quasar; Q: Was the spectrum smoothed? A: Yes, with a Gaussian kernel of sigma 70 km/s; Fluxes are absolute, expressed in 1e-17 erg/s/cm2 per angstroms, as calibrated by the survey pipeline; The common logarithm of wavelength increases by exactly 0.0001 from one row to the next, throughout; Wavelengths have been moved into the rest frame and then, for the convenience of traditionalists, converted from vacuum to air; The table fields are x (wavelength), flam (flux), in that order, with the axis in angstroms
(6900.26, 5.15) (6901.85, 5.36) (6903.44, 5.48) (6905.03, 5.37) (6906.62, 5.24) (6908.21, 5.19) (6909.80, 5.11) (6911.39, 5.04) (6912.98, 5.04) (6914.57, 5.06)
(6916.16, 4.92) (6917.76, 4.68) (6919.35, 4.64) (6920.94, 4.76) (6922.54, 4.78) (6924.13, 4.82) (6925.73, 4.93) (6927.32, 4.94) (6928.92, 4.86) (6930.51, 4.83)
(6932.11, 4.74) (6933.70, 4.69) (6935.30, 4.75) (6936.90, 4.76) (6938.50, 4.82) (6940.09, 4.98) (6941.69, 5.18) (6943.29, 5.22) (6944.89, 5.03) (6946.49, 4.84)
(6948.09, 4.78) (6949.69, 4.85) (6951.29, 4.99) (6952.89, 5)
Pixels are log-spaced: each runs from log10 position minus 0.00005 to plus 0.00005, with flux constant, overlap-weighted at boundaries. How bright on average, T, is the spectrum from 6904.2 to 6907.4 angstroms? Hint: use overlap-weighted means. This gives 5.31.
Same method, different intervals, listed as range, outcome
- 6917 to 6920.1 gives 4.66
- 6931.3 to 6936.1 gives 4.72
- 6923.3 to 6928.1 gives 4.9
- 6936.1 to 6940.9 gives 4.86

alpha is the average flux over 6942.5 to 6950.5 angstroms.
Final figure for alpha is 4.94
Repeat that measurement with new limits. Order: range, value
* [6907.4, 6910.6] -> 5.15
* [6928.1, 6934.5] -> 4.78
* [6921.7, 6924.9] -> 4.8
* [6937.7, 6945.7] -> 5.05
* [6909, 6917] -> 5.03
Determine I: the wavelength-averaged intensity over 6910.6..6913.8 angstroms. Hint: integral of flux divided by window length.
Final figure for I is 5.05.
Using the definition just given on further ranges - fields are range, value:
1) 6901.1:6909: 5.33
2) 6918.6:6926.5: 4.78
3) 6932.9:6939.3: 4.76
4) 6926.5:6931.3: 4.88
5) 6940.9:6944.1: 5.2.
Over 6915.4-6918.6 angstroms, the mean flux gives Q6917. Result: 4.79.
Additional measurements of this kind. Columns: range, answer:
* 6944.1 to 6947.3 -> 4.93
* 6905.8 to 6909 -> 5.22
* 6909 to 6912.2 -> 5.08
